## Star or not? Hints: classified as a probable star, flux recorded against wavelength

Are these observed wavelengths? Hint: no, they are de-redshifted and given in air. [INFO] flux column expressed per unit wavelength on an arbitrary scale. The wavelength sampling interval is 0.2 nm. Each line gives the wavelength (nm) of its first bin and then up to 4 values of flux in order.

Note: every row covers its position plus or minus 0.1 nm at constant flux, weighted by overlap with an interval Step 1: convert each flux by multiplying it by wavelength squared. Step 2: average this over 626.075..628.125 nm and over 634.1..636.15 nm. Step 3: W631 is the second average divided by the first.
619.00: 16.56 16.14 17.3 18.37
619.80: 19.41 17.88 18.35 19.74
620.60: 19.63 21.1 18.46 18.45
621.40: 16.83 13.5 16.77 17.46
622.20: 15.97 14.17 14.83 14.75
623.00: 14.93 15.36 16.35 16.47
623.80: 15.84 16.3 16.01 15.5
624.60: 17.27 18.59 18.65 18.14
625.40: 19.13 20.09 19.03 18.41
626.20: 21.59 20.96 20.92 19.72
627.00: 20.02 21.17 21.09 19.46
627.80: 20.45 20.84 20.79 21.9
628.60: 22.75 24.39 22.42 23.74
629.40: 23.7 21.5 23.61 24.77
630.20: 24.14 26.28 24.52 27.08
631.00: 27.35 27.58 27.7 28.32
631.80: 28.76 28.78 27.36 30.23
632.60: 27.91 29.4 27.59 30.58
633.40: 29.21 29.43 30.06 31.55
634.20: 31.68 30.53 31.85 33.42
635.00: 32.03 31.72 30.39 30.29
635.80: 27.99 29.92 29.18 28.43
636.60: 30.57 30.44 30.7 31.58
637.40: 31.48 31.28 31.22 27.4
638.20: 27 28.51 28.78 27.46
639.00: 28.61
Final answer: 1.5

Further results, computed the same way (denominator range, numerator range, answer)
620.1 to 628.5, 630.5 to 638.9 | 1.67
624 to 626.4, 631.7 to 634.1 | 1.63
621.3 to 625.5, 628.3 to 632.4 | 1.59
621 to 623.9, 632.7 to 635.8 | 1.99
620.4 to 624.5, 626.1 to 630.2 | 1.35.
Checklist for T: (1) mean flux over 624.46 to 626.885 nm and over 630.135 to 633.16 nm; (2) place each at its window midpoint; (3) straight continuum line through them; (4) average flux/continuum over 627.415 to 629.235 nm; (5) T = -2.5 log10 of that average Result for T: 0.061 mag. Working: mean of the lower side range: 19.3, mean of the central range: 21.8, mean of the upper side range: 27.6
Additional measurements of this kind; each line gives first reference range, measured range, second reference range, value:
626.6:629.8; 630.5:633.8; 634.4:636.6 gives -0.07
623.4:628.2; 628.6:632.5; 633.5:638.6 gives -0.07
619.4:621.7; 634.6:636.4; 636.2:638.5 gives -0.07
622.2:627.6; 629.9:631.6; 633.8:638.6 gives -0.08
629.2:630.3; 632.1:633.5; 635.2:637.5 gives -0.09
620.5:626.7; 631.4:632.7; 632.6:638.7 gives -0.09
